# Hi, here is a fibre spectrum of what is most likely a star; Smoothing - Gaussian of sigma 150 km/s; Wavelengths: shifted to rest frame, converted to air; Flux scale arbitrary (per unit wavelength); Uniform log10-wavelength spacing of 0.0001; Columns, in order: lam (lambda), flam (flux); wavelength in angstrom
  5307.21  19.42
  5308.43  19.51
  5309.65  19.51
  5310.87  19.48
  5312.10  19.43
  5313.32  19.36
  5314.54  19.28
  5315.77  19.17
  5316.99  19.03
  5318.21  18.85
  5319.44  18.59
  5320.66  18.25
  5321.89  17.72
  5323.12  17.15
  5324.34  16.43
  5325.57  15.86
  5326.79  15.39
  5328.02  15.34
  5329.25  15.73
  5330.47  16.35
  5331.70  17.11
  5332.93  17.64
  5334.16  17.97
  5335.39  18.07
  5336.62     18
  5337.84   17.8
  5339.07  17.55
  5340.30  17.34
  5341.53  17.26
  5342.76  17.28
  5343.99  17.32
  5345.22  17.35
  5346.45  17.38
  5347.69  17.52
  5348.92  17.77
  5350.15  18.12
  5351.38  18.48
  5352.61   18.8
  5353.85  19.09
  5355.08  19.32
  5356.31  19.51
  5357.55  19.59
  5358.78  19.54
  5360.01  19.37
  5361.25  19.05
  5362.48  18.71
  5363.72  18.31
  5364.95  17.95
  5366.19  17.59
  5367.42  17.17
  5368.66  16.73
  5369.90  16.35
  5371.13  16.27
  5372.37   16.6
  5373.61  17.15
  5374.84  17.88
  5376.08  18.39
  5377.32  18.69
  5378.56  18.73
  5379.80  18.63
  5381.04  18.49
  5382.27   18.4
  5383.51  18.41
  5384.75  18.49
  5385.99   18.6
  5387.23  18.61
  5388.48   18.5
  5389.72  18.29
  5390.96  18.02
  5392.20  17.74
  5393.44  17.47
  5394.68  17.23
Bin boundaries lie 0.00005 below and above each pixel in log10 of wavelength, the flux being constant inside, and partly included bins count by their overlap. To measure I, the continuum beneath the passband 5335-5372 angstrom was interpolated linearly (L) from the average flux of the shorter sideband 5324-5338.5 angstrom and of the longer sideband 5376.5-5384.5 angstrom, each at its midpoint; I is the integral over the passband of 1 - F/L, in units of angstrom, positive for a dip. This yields -0.9 angstrom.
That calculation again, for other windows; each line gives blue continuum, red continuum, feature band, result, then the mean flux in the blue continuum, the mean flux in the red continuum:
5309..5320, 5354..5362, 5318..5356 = 3.5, 19.2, 19.4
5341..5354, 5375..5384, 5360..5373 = 0.5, 17.8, 18.5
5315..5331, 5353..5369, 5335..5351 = 0.3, 17.2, 18.6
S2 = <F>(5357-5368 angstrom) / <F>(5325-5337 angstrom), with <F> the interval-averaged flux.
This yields 1.11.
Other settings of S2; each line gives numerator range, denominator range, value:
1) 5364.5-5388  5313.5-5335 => 1.02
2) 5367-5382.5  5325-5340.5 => 1.04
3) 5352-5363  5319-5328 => 1.14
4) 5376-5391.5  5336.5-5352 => 1.05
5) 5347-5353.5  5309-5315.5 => 0.94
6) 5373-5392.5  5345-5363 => 0.98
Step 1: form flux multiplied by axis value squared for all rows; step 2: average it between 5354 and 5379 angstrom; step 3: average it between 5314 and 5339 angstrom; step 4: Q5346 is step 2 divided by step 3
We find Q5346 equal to 1.1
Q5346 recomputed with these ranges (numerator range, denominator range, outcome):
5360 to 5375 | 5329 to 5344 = 1.02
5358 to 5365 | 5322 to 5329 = 1.19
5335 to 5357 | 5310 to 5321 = 0.95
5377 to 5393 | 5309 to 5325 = 1.01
